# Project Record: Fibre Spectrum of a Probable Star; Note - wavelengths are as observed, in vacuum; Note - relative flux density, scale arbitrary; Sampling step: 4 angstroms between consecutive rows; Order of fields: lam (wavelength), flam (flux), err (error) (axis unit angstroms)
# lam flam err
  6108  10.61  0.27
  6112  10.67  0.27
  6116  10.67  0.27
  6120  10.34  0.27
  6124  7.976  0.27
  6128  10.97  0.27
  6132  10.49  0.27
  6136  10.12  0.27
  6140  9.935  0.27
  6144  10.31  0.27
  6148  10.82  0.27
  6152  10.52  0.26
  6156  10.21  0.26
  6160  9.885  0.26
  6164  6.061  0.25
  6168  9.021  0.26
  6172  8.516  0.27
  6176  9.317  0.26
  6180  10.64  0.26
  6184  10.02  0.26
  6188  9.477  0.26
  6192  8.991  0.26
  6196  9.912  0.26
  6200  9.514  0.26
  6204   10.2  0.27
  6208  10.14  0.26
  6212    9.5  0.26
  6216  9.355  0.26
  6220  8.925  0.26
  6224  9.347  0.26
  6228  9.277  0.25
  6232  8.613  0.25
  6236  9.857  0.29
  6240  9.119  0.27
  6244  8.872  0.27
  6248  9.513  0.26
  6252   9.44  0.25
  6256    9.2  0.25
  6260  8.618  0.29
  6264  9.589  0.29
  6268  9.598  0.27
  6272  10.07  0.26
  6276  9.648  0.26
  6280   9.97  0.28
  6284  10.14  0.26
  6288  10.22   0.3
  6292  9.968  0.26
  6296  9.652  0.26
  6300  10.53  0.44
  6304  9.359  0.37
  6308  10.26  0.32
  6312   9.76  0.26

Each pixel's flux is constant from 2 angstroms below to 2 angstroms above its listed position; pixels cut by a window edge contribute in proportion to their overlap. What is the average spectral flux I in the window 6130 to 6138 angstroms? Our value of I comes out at 10.3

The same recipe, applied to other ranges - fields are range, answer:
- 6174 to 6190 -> 9.86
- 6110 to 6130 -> 10.1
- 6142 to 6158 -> 10.5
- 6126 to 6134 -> 10.7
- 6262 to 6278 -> 9.73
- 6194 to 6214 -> 9.85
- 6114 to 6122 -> 10.5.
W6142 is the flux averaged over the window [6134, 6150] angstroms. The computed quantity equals 10.3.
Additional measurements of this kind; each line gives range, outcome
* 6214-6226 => 9.21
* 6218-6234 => 9.04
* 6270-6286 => 9.96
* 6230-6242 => 9.2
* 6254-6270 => 9.25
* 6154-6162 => 10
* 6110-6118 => 10.7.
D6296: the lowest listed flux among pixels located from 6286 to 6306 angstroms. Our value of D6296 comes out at 9.359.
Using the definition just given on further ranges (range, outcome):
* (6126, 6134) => 10.49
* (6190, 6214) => 8.991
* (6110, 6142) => 7.976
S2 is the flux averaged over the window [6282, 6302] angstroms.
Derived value 10.1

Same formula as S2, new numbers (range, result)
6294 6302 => 10.1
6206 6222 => 9.48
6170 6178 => 8.92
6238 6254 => 9.24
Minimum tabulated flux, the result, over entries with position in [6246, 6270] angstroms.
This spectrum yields 8.618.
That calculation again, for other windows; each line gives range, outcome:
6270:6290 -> 9.648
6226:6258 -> 8.613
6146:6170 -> 6.061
